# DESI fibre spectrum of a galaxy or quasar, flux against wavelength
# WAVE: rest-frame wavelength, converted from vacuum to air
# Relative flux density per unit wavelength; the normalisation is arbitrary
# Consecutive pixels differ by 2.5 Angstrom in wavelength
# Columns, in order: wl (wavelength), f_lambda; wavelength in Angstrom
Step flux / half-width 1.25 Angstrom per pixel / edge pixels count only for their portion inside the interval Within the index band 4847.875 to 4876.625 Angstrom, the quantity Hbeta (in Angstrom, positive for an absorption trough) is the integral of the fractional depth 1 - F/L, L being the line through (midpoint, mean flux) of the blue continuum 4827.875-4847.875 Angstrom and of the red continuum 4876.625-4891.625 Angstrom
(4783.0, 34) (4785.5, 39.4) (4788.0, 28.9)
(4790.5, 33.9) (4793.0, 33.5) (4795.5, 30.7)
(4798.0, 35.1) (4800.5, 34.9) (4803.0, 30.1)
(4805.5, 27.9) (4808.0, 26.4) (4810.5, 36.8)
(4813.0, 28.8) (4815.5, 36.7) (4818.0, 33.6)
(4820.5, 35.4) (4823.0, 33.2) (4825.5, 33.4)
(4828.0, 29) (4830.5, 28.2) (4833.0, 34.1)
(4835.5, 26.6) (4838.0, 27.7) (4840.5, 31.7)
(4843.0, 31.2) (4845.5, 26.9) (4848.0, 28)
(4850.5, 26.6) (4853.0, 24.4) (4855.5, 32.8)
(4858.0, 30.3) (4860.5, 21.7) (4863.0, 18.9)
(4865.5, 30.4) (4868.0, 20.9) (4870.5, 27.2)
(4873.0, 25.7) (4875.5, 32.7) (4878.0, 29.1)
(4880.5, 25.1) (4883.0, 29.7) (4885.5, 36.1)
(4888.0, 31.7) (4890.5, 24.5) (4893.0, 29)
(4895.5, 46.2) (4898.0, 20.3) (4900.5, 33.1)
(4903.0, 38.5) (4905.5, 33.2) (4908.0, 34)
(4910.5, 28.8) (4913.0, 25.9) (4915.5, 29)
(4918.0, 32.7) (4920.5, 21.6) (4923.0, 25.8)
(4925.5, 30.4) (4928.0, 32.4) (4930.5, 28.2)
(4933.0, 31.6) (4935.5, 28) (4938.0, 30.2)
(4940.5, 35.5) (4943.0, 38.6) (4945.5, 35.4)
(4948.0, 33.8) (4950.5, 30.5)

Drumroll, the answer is 2.8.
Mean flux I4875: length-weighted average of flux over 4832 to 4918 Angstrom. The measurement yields 29.2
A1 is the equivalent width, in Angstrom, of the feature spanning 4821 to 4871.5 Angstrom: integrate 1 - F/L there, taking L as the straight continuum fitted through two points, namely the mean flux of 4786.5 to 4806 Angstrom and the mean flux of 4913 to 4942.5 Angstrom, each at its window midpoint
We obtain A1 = 4.7 Angstrom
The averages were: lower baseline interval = 32.1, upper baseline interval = 29.7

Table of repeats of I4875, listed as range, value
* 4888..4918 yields 31.2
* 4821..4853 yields 29.6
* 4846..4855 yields 26.9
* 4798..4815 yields 31.4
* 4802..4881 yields 29.1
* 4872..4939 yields 30.1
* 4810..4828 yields 33.5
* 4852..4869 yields 25.7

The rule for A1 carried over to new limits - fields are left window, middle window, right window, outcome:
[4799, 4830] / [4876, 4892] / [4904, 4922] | 0.4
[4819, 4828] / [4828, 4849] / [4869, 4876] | 1.5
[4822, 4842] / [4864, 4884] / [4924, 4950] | 2.4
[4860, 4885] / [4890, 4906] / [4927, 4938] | -2.5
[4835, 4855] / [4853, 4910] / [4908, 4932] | -2.2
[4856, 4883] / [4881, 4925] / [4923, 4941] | -3.0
